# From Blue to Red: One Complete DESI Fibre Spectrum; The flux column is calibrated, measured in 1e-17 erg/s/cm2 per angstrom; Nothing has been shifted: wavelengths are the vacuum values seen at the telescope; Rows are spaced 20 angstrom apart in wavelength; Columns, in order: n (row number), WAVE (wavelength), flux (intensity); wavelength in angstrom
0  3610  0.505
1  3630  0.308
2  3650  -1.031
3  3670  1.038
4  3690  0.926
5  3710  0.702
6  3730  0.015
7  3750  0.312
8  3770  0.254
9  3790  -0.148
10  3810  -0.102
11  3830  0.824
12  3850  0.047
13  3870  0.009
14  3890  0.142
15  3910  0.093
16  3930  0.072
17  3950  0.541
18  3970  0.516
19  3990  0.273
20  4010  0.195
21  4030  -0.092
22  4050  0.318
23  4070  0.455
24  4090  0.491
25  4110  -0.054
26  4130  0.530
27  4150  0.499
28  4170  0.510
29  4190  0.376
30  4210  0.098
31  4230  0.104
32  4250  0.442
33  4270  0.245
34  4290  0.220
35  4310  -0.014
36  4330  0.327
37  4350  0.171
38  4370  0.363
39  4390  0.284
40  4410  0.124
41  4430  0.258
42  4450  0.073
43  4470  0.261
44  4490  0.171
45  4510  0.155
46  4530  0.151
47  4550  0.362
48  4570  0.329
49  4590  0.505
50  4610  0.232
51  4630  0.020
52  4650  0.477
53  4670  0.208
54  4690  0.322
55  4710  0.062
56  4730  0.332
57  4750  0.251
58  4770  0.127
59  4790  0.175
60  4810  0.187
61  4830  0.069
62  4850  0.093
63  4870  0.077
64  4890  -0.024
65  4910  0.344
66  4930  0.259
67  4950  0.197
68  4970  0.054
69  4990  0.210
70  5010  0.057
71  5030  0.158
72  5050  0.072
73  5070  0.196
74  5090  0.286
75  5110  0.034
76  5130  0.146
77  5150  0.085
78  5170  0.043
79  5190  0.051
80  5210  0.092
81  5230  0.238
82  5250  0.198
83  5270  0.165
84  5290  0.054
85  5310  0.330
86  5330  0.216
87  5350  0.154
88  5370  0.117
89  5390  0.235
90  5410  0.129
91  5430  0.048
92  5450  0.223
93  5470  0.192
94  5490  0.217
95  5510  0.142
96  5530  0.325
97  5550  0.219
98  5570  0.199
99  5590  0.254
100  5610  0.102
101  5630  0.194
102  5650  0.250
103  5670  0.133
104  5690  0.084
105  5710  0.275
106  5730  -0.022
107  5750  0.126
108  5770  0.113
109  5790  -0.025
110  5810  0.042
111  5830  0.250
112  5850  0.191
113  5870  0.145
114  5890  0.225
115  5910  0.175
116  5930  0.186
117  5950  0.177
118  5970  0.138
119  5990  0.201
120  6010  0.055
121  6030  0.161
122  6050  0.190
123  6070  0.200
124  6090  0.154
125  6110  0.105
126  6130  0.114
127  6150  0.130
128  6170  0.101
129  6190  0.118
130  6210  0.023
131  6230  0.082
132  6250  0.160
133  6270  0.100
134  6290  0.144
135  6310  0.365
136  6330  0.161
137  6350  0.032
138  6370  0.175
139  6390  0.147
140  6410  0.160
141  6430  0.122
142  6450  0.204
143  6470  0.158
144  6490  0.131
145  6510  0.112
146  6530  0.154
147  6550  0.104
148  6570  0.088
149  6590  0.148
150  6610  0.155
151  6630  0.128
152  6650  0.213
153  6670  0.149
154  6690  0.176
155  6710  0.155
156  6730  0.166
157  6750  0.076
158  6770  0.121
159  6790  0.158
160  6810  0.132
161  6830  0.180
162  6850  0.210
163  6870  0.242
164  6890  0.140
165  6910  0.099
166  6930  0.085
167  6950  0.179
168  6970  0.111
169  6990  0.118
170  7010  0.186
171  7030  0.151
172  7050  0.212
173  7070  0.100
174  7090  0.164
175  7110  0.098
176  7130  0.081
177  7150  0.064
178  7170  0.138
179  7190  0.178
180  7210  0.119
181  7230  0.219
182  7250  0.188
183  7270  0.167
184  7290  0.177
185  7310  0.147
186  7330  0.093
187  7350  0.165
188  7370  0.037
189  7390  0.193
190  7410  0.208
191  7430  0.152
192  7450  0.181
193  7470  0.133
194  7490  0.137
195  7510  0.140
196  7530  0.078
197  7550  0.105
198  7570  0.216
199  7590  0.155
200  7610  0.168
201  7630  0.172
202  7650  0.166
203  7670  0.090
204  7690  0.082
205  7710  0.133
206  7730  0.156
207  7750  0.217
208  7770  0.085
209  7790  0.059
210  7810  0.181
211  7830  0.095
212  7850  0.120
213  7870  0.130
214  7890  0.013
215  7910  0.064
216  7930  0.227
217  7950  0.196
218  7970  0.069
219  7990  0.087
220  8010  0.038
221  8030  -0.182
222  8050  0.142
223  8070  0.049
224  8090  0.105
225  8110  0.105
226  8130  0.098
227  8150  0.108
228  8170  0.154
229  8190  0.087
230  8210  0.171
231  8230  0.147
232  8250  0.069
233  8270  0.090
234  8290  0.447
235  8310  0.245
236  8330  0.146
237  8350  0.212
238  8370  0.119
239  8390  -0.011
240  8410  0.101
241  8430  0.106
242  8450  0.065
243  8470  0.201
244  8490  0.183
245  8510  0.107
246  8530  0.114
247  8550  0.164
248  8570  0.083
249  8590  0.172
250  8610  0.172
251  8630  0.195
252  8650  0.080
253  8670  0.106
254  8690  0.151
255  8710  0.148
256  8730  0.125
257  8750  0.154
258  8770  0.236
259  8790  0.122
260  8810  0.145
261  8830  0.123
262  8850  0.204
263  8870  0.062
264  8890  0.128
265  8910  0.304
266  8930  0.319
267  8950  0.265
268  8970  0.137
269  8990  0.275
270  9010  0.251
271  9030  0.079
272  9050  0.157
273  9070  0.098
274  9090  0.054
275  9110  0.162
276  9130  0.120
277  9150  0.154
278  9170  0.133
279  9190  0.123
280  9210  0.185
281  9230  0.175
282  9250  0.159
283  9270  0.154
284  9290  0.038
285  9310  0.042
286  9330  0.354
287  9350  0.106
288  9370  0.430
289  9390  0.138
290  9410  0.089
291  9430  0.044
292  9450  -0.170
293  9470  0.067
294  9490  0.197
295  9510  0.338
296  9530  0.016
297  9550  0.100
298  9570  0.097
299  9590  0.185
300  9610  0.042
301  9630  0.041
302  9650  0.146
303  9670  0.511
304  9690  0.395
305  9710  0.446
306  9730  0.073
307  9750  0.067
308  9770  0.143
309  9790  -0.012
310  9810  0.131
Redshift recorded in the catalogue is 1.23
